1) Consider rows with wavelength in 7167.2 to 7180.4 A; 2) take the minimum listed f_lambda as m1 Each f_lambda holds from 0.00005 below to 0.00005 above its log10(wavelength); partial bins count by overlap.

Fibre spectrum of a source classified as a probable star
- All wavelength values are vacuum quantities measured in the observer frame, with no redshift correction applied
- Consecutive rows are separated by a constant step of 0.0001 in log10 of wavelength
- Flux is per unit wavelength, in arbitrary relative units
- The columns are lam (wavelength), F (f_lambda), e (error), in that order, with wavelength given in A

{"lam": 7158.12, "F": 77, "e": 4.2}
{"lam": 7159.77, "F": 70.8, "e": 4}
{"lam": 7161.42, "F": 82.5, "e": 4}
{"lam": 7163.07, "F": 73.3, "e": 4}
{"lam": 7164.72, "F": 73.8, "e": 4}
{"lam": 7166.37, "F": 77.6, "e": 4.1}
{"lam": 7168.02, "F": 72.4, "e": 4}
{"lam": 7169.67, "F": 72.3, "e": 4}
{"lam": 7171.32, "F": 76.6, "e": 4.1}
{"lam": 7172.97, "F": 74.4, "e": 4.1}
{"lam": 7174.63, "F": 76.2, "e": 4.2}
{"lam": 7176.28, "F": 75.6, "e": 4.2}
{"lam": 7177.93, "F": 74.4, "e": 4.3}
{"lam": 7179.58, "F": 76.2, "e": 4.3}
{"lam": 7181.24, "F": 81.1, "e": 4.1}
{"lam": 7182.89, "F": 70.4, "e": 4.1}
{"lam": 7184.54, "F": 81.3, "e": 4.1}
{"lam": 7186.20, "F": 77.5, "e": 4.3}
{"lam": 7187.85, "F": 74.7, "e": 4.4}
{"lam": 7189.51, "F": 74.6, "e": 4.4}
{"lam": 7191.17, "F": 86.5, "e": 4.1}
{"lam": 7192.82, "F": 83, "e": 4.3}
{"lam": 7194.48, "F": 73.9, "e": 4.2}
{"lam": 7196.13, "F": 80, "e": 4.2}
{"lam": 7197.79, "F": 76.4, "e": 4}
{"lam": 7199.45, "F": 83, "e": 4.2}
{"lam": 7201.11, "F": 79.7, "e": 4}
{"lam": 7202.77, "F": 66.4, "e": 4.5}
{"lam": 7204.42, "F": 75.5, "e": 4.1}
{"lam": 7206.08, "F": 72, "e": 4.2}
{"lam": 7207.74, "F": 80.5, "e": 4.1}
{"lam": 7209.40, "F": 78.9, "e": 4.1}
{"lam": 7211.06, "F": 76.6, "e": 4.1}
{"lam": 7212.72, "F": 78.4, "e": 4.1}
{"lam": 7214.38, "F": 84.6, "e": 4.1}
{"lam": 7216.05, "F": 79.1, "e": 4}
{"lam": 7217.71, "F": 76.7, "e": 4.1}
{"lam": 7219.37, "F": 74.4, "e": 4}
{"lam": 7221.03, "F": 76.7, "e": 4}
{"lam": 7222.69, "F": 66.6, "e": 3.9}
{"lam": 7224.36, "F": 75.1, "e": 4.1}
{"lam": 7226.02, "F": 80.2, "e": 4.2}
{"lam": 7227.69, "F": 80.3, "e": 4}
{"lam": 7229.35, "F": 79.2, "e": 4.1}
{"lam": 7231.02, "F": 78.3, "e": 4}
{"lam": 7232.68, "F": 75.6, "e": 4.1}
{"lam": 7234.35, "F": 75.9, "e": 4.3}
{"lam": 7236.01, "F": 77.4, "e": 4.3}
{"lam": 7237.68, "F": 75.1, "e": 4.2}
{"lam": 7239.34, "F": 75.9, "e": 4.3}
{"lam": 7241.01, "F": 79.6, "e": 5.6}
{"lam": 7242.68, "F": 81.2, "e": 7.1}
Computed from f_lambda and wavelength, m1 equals 72.3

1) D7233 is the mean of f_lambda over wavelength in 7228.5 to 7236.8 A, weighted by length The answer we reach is 77.3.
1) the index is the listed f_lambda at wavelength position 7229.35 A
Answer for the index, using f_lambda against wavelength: 79.2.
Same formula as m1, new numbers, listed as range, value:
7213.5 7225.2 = 66.6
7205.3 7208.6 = 72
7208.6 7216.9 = 76.6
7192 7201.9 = 73.9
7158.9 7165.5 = 70.8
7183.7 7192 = 74.6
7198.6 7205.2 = 66.4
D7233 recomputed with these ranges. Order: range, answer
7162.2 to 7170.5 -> 73.9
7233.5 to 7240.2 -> 76.1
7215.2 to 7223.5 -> 74.7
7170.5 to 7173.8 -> 75.4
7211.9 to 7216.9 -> 80.6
